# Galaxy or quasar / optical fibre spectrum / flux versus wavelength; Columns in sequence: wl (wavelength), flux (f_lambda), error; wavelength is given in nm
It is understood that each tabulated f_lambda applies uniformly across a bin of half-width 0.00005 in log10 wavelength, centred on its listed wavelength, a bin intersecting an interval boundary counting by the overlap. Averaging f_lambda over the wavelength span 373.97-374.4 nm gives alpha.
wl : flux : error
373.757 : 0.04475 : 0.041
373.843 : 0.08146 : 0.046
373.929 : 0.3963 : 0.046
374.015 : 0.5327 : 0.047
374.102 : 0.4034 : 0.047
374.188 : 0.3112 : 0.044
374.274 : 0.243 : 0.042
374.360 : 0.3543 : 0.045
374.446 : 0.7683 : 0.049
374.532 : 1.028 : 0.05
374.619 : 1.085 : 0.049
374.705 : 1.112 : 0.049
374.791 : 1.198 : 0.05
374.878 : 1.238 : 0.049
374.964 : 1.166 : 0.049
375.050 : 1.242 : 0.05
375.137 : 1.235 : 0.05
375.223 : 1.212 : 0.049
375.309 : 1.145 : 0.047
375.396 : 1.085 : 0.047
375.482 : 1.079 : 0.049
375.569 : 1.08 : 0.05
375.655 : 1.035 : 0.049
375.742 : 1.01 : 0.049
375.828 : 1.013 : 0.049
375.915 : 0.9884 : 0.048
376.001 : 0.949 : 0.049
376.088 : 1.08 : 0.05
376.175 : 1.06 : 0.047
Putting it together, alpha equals 0.369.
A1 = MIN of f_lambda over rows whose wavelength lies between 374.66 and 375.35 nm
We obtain 1.112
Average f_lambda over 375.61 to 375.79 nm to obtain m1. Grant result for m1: 1.03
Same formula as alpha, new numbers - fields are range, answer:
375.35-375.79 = 1.06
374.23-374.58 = 0.603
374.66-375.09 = 1.19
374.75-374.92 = 1.21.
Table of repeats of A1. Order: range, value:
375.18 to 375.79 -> 1.01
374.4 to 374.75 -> 0.7683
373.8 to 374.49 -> 0.08146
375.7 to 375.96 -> 0.9884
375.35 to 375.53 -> 1.079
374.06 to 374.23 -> 0.3112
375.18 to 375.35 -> 1.145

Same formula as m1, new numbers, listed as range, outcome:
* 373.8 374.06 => 0.336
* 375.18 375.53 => 1.13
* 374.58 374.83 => 1.13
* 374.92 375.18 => 1.22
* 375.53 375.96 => 1.03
